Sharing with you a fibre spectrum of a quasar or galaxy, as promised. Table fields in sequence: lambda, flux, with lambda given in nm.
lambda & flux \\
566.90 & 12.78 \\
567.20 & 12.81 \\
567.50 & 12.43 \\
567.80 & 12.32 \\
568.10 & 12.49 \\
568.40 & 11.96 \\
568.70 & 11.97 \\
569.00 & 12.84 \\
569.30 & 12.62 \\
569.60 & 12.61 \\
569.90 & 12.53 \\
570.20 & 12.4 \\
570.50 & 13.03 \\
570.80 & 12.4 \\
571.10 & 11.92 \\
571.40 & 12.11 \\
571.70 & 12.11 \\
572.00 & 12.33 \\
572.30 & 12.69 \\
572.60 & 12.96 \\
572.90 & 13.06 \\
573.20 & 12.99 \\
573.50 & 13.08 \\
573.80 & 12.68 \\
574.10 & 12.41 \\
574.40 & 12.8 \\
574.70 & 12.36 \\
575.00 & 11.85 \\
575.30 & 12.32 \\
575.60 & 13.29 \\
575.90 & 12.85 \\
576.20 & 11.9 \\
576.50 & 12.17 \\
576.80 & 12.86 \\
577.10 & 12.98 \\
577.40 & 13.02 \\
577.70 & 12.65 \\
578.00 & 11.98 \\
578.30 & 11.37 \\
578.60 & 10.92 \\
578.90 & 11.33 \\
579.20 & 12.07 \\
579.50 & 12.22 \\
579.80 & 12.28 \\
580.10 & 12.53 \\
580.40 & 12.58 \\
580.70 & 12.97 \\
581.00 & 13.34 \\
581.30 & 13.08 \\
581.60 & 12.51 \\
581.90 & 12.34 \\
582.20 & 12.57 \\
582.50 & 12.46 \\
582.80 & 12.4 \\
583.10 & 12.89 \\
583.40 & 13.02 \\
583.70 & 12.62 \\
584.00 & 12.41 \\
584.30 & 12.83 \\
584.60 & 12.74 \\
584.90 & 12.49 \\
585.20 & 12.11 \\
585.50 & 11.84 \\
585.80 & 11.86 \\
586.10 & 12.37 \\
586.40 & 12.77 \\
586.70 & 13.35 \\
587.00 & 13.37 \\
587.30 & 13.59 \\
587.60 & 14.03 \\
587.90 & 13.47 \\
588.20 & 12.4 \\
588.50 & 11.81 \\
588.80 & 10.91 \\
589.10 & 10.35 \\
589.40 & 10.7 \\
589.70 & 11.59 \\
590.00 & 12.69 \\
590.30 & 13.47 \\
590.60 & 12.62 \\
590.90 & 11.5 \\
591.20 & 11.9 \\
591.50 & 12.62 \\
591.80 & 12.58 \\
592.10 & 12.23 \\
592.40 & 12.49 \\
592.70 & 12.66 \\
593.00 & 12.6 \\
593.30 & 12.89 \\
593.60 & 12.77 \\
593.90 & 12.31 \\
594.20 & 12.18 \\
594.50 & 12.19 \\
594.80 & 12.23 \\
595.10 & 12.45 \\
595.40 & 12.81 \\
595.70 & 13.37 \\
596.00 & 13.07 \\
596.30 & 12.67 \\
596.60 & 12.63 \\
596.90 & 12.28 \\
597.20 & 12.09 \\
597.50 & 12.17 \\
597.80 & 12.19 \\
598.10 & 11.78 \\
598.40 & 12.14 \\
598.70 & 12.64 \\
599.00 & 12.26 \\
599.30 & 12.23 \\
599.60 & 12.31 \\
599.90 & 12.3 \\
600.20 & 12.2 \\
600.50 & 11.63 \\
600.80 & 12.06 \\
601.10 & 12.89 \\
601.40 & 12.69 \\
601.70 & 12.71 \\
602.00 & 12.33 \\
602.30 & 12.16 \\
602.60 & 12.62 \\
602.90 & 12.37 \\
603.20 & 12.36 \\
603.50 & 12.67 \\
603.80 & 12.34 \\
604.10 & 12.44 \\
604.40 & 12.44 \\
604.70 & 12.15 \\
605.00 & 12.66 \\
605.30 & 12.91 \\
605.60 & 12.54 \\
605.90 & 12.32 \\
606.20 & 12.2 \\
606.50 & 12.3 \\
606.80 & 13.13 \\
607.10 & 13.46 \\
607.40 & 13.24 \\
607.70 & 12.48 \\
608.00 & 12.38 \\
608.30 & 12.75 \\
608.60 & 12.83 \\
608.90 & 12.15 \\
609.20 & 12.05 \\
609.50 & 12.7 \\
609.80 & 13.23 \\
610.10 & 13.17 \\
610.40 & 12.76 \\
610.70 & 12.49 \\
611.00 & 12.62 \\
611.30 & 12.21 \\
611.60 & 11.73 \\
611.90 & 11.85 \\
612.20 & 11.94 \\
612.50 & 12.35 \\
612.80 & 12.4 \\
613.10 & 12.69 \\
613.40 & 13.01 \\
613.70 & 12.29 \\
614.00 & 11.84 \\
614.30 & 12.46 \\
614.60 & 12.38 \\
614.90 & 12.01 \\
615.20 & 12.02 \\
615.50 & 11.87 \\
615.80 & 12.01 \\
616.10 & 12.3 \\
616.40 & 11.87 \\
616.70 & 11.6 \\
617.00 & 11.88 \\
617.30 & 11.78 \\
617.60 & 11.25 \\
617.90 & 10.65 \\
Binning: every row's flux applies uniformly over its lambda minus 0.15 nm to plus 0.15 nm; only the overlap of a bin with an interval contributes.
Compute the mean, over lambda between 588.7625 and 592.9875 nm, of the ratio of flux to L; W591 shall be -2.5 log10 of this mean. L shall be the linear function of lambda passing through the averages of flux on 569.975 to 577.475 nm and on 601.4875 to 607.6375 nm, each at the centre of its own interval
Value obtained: 0.04 mag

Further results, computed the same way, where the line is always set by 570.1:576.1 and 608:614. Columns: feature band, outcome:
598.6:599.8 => 0.01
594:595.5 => 0.01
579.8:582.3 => -0.01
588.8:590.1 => 0.12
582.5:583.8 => -0.01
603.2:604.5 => 0.00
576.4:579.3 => 0.04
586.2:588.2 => -0.07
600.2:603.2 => 0.01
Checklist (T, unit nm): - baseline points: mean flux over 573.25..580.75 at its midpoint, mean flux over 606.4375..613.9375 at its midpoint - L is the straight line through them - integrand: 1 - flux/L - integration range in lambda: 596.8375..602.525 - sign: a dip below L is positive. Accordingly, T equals 0.11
